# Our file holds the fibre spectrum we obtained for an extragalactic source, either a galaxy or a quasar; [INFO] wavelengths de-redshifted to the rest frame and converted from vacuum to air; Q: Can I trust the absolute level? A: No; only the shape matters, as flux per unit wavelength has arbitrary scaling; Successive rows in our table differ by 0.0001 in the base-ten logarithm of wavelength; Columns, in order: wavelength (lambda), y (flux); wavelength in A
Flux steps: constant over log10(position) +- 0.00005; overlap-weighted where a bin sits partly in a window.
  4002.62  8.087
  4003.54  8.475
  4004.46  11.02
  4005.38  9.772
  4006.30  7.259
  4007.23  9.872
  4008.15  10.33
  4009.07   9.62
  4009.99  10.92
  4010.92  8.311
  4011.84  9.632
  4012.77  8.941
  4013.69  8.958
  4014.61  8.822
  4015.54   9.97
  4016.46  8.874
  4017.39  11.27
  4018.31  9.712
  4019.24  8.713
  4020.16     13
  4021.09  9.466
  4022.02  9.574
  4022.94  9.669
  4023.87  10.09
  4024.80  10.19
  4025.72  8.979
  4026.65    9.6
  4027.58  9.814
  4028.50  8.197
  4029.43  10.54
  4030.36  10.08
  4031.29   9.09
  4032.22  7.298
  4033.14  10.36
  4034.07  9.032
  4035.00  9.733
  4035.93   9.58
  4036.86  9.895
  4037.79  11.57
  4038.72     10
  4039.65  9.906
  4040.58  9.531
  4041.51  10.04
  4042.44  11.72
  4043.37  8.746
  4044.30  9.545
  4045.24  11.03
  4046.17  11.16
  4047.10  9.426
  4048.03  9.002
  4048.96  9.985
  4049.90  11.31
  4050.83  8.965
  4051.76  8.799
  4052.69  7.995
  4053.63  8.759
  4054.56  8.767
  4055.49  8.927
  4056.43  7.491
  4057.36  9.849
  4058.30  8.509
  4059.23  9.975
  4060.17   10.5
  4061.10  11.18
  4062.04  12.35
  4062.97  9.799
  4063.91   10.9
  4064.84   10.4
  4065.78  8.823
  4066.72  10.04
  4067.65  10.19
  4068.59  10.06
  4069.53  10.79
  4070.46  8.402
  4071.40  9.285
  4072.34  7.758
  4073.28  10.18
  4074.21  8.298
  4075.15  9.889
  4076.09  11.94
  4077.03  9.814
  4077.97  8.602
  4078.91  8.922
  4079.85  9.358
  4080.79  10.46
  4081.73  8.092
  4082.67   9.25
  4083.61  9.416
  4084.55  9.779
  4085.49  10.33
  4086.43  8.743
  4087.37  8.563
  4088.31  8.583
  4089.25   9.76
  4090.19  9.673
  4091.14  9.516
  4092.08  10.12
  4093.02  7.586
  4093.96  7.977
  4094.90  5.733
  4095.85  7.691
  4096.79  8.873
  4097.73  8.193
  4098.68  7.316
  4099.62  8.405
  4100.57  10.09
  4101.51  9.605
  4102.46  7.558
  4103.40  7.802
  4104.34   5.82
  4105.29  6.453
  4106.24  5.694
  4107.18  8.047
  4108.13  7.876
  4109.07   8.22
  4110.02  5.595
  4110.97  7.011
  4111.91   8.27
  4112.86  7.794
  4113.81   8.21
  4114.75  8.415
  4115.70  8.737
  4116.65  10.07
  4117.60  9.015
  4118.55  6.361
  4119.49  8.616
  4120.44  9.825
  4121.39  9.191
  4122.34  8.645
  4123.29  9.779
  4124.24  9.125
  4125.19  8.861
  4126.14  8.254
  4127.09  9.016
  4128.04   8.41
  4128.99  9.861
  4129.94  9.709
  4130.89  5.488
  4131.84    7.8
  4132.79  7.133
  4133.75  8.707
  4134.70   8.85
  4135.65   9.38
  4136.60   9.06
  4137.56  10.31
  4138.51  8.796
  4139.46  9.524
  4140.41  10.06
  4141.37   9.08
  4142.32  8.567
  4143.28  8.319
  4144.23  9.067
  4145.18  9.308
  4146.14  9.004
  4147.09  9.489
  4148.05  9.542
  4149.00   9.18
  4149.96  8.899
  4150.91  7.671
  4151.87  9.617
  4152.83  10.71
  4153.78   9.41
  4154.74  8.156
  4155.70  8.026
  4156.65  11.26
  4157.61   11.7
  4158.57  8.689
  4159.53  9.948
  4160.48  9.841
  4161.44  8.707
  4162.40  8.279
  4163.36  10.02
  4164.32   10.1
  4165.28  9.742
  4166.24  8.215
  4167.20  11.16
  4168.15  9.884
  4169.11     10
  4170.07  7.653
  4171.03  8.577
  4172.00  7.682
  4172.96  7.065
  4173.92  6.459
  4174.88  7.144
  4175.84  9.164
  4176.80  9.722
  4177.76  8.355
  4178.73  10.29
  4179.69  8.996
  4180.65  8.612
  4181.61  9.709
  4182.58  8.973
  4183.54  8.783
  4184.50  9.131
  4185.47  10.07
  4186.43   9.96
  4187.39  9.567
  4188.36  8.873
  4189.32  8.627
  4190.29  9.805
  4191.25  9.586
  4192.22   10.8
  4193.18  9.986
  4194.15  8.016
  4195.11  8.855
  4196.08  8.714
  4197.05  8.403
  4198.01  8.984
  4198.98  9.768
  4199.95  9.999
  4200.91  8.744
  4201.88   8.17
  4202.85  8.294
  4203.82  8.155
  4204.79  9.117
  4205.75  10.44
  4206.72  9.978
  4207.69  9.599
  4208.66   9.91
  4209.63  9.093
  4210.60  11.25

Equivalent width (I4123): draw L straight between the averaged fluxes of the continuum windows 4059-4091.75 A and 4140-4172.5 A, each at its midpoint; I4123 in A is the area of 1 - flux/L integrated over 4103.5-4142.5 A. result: 4.4 A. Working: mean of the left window 9.7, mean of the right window 9.28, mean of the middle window 8.38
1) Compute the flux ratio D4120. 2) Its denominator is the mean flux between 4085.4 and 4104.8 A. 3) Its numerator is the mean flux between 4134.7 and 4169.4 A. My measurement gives 1.11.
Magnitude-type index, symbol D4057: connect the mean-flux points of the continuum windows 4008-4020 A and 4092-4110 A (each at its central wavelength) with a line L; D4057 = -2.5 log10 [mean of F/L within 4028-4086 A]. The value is -0.12 mag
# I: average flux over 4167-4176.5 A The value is 8.43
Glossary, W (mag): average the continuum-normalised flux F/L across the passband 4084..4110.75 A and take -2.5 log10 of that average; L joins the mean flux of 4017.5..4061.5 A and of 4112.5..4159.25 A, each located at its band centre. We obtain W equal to 0.133 mag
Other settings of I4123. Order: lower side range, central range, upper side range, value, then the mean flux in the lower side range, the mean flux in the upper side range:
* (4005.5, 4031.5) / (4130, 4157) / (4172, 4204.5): 0.5 A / 9.63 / 8.95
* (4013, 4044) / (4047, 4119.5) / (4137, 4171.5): 5.2 A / 9.75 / 9.35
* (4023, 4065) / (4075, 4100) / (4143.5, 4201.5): 1.5 A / 9.74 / 9.17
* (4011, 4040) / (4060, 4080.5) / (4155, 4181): -0.8 A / 9.68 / 9.08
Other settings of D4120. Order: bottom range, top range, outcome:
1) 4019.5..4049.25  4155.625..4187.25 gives 0.93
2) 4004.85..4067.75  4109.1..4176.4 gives 0.91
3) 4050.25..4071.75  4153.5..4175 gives 0.94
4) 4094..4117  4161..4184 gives 1.14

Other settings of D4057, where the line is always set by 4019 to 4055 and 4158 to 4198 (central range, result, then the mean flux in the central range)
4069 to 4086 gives 0.01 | 9.48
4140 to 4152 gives 0.02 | 9.04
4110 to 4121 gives 0.13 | 8.28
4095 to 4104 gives 0.15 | 8.24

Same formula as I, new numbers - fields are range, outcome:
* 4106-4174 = 8.81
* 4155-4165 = 9.62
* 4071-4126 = 8.6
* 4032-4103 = 9.42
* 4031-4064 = 9.73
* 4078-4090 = 9.26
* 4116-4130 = 8.96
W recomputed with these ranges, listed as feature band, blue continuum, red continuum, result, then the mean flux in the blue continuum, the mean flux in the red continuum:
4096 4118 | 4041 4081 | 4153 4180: 0.19 mag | 9.71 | 9.1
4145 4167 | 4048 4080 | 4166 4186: -0.05 mag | 9.6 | 8.85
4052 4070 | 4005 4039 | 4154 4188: -0.03 mag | 9.64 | 9.13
